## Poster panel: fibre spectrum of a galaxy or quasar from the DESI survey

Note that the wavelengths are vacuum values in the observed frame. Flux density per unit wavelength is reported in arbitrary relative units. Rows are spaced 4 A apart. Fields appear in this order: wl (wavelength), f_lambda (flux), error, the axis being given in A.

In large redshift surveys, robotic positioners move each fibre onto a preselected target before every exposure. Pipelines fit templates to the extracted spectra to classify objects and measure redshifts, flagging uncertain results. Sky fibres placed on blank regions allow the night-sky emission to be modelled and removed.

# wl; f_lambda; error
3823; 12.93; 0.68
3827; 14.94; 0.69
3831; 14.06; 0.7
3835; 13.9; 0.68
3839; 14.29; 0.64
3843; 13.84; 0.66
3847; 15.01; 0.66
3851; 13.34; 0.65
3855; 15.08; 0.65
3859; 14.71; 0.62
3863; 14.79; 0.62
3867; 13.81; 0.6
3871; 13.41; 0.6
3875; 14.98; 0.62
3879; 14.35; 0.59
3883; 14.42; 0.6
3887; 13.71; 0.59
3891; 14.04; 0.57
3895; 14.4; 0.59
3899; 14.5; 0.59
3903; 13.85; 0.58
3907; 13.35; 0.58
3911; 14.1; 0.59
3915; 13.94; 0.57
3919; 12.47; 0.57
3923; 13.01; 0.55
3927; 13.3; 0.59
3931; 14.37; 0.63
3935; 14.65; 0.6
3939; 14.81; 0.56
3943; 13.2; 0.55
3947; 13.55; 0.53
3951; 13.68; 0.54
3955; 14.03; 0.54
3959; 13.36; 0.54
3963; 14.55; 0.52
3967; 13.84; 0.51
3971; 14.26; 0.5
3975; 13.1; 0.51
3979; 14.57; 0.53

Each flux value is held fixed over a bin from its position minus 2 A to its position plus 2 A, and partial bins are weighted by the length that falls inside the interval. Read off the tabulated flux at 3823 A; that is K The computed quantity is 12.93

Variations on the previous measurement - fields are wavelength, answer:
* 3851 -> 13.34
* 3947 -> 13.55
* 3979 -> 14.57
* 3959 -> 13.36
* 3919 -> 12.47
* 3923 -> 13.01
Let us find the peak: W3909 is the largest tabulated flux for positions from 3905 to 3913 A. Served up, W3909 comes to 14.1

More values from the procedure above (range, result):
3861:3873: 14.79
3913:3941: 14.81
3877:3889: 14.42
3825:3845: 14.94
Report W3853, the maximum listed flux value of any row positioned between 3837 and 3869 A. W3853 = 15.08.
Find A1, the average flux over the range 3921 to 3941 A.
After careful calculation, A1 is 14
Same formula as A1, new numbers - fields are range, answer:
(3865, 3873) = 13.6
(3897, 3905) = 14.2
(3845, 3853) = 14.2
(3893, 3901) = 14.4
